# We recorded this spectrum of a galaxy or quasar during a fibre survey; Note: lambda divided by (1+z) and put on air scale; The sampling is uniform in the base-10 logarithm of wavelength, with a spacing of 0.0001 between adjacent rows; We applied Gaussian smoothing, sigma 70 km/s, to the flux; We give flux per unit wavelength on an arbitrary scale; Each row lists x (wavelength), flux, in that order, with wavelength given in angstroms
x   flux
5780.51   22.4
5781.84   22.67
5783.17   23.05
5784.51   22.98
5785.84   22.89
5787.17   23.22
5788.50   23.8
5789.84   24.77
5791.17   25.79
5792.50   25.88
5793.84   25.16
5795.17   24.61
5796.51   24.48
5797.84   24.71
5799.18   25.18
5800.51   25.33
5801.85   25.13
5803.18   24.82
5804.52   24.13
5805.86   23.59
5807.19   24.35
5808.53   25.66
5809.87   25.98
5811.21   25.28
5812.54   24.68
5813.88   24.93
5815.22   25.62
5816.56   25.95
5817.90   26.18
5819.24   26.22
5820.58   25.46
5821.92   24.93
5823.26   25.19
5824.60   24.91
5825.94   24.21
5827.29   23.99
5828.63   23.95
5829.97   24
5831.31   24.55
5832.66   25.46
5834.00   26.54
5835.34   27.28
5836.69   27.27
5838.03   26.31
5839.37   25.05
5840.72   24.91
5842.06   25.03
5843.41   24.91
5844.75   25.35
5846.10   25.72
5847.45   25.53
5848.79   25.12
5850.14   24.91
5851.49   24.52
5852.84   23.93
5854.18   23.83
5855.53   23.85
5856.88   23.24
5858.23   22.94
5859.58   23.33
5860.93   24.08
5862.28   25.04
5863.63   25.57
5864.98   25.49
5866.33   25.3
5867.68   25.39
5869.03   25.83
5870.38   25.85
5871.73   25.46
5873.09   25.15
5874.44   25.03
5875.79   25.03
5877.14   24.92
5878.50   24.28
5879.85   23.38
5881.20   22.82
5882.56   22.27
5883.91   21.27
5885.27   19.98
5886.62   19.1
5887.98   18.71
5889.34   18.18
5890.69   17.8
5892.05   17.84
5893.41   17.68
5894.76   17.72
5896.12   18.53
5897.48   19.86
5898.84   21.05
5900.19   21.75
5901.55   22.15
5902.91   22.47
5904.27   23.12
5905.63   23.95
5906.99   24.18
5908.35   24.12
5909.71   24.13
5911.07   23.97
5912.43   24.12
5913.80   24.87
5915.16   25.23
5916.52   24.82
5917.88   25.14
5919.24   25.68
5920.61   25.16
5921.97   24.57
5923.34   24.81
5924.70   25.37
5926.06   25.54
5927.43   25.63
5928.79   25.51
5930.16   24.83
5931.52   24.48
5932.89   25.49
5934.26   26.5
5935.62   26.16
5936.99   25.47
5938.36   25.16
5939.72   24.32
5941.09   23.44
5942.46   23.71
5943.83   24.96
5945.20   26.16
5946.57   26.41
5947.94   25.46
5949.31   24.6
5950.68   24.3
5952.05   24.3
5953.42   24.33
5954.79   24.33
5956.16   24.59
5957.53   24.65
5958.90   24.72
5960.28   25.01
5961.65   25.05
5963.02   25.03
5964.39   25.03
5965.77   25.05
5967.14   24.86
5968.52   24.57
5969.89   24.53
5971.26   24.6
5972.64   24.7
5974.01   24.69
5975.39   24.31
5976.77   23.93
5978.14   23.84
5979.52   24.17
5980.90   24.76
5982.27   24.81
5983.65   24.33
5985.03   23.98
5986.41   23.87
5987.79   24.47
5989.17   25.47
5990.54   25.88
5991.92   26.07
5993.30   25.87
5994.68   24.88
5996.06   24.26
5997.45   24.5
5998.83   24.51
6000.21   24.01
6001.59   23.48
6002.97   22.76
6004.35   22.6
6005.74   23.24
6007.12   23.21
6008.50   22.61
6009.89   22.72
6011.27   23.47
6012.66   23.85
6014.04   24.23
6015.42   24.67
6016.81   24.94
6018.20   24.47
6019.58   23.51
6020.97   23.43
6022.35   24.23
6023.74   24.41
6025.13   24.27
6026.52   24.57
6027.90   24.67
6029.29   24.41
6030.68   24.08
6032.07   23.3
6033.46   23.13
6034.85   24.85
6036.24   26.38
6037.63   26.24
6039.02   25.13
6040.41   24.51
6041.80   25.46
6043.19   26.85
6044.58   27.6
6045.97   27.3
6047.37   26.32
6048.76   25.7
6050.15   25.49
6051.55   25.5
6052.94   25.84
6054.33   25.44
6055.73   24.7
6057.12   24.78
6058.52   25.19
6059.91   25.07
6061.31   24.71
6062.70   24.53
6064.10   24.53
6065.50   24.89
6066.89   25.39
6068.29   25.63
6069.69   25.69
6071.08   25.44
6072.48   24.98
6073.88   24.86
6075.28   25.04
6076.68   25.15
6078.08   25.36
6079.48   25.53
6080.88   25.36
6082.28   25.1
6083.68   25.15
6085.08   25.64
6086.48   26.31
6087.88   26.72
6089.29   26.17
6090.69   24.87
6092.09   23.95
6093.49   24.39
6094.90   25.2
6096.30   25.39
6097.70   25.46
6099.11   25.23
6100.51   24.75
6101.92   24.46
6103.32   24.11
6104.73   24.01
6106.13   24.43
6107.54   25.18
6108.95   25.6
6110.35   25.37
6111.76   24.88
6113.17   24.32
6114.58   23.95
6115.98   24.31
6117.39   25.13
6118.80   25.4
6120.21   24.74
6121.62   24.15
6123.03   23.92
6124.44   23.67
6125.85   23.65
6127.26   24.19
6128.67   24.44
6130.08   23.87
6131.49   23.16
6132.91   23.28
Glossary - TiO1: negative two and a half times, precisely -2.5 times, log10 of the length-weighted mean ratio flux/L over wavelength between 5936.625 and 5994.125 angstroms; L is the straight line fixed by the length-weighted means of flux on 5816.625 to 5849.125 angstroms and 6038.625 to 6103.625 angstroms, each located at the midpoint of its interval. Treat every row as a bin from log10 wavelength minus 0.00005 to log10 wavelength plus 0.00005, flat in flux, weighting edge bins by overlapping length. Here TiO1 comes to 0.026 mag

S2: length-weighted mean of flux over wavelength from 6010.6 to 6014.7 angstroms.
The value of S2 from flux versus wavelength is 23.8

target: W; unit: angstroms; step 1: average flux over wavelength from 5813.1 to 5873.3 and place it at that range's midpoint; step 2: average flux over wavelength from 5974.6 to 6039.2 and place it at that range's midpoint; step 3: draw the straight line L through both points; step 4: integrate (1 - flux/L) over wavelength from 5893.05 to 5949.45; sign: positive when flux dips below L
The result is 1.5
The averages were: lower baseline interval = 25.1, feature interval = 24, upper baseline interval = 24.3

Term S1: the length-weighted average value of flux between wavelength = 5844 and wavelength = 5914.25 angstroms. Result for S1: 23.1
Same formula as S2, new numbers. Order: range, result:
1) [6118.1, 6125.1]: 24.4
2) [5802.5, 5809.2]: 24.5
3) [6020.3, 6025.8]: 24.1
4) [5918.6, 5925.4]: 25.1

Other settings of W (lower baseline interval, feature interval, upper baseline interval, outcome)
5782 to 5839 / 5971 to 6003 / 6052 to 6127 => 0.5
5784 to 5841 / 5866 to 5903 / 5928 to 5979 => 4.5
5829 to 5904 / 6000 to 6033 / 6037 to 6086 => 1.6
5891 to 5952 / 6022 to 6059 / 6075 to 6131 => -1.1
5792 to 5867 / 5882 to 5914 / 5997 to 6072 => 4.8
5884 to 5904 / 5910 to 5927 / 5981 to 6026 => -3.5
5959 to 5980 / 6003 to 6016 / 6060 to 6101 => 0.8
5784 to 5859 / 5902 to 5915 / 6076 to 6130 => 0.5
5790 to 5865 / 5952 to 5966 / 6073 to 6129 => 0.1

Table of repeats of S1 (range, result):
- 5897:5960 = 24.5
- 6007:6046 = 24.5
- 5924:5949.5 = 25.2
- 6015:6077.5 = 25.1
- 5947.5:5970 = 24.7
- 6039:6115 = 25.3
